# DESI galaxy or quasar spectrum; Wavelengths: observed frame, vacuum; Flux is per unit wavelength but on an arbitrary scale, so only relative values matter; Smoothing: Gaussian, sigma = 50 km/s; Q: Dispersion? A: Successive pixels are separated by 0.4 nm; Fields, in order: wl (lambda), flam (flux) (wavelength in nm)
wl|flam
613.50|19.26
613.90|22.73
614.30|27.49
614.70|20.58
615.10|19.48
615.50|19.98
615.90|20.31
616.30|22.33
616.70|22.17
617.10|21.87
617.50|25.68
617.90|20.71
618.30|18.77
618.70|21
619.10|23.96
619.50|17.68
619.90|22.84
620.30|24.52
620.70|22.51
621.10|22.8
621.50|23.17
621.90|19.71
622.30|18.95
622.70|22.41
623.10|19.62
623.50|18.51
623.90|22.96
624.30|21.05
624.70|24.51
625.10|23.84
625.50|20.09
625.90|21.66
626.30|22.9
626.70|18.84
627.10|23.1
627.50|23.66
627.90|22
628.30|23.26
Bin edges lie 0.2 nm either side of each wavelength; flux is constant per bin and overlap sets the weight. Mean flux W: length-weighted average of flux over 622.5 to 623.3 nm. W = 21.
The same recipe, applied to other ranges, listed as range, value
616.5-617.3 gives 22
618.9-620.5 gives 22.2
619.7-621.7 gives 23.2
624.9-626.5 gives 22.1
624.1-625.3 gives 23.1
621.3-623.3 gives 20.8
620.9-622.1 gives 21.9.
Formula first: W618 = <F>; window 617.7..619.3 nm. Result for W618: 21.1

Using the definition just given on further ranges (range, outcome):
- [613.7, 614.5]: 25.1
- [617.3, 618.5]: 21.7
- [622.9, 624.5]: 20.5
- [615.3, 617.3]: 21.3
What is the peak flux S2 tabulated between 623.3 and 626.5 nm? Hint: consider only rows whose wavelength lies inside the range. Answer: 24.51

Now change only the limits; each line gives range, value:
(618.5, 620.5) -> 24.52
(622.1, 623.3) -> 22.41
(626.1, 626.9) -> 22.9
